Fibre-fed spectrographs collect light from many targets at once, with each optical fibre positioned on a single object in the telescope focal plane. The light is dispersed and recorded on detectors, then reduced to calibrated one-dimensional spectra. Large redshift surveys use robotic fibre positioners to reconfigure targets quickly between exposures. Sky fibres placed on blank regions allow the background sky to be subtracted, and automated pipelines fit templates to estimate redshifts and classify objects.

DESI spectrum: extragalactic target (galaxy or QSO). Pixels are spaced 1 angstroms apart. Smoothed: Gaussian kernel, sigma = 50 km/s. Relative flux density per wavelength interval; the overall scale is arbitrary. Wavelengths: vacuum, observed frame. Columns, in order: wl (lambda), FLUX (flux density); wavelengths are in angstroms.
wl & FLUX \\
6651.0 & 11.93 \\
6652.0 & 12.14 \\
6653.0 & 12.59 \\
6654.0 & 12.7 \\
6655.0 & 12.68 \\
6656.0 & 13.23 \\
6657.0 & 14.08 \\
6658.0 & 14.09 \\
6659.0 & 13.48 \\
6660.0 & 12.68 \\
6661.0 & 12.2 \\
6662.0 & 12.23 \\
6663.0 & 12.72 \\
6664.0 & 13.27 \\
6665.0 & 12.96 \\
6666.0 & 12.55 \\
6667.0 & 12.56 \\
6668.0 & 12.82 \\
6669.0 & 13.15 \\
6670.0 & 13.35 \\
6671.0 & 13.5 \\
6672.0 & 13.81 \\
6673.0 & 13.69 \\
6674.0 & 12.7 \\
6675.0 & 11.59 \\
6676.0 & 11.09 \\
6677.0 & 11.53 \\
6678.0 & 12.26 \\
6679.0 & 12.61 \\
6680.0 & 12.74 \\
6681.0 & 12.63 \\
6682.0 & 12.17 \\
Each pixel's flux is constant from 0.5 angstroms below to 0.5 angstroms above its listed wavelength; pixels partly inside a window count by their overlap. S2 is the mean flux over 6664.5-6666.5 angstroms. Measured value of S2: 12.8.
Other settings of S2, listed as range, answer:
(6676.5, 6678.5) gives 11.9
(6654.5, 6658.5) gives 13.5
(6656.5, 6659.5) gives 13.9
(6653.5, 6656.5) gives 12.9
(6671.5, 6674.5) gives 13.4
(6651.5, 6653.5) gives 12.4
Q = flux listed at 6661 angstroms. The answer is 12.2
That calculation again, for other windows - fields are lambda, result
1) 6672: 13.81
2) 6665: 12.96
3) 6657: 14.08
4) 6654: 12.7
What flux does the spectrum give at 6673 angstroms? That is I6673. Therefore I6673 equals 13.69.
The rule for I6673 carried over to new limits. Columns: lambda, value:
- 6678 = 12.26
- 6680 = 12.74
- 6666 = 12.55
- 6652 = 12.14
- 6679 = 12.61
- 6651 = 11.93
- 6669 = 13.15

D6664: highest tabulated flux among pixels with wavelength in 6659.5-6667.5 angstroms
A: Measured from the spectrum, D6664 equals 13.27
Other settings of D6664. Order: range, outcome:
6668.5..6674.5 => 13.81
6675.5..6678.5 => 12.26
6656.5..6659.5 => 14.09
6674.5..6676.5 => 11.59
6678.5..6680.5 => 12.74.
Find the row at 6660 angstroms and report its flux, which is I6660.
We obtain 12.68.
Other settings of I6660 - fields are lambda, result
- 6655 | 12.68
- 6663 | 12.72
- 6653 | 12.59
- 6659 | 13.48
